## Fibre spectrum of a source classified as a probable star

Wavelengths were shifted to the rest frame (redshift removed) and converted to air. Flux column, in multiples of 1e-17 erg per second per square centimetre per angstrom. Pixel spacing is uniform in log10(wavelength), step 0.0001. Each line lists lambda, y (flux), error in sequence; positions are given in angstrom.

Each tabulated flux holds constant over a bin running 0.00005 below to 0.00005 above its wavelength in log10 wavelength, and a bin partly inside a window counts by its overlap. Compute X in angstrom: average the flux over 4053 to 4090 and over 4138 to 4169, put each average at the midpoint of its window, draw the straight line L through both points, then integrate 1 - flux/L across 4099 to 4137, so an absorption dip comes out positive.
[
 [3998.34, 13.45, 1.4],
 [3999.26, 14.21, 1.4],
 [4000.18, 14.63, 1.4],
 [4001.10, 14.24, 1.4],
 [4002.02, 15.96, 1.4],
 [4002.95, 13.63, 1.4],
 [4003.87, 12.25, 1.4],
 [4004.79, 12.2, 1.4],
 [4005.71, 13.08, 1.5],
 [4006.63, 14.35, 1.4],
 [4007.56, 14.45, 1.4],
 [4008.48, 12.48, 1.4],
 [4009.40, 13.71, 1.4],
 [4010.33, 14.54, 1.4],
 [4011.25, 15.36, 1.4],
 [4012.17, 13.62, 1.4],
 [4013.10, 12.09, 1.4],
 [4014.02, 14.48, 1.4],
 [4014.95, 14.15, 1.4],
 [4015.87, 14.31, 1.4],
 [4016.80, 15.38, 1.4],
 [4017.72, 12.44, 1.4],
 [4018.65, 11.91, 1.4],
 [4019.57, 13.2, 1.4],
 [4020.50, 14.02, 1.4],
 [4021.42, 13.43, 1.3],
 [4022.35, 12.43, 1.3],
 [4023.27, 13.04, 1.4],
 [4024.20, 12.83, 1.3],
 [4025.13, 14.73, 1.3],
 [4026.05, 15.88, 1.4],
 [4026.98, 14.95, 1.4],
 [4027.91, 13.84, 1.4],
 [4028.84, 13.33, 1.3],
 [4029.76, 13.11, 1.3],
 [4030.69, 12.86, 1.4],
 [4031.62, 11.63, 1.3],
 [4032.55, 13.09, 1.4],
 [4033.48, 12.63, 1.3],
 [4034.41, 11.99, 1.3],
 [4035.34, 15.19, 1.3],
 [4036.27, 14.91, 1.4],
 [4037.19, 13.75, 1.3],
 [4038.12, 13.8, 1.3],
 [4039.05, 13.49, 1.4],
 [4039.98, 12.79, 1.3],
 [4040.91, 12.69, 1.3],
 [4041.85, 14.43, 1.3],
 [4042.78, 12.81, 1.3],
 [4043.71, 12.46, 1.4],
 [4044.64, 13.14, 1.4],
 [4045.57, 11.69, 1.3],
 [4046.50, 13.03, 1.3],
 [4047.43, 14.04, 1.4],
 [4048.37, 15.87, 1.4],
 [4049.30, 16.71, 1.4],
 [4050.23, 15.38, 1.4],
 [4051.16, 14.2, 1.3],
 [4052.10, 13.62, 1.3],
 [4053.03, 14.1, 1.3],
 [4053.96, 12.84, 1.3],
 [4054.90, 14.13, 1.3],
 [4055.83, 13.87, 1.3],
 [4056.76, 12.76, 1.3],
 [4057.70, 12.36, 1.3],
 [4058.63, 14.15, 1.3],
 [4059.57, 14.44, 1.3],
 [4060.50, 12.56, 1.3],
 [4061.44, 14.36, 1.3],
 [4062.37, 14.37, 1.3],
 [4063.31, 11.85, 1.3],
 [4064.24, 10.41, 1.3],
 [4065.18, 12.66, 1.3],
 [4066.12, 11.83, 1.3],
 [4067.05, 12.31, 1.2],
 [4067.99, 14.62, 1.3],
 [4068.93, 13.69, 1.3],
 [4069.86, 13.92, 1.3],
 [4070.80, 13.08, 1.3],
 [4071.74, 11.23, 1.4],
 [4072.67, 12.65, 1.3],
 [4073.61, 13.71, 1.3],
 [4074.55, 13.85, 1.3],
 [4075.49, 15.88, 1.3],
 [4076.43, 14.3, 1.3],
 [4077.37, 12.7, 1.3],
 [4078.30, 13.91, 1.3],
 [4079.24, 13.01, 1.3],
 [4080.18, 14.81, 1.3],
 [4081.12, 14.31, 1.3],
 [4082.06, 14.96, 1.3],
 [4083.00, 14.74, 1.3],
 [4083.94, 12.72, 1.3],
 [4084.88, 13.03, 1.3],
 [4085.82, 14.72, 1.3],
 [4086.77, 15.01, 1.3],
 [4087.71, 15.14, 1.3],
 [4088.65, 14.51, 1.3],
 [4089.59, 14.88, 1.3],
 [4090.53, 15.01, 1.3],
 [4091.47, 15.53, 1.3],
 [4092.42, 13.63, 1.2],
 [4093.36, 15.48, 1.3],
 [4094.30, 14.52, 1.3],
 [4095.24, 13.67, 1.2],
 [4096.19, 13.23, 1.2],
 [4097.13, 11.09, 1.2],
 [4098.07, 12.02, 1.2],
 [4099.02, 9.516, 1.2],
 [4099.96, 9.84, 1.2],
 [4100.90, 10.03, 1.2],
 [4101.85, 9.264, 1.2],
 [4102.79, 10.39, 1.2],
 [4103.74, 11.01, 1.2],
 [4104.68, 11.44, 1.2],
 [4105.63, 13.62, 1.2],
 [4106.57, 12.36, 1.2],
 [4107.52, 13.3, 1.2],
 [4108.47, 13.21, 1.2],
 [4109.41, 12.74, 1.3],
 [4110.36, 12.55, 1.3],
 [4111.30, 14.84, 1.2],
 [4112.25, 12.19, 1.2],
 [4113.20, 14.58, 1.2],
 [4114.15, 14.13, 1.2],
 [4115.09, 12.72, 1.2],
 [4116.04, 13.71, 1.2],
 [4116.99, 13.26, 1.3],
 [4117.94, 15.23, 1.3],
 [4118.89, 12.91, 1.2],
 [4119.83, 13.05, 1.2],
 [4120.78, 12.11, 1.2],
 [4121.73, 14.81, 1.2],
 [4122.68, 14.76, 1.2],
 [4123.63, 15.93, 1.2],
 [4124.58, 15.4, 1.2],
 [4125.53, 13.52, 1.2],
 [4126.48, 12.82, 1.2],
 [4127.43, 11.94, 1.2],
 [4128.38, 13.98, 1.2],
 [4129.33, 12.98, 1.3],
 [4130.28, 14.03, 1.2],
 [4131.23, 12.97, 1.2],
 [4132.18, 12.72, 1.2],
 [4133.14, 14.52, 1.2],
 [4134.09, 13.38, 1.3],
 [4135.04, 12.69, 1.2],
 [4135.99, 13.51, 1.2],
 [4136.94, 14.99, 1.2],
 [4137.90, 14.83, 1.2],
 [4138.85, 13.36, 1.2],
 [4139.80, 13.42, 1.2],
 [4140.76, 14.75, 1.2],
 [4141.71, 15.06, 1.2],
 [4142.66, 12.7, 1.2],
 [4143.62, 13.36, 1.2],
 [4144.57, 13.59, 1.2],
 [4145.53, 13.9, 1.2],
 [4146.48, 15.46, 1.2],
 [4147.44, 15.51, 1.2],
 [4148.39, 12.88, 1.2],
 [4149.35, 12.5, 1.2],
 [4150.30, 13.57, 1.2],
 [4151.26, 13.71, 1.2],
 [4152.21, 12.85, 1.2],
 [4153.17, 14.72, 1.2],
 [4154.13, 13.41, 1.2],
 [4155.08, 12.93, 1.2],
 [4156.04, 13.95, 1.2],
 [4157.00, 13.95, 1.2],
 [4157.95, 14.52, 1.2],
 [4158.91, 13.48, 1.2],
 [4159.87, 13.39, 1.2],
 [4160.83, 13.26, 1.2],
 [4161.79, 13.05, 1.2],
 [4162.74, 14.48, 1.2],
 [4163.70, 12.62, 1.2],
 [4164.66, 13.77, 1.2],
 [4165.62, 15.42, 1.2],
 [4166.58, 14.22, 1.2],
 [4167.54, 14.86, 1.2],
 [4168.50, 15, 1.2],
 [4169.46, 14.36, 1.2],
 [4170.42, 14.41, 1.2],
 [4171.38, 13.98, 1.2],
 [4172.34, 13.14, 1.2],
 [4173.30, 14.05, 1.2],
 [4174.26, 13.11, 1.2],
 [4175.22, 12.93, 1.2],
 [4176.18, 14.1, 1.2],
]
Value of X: 2.0 angstrom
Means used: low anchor 13.6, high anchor 13.9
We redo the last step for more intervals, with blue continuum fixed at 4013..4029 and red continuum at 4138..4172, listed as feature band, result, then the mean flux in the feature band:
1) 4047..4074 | 0.5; 13.5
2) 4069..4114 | 1.9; 13.2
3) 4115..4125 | -0.1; 14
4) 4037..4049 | 0.3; 13.4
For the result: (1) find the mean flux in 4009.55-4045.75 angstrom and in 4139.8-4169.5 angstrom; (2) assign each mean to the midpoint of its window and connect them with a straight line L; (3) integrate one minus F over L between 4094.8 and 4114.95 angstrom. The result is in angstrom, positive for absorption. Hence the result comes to 2.3 angstrom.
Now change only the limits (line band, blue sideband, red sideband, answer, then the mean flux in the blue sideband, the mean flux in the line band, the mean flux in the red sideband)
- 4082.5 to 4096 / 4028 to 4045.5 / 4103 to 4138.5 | -1.1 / 13.2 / 14.4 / 13.5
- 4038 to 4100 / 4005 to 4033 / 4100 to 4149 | -0.4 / 13.6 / 13.6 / 13.3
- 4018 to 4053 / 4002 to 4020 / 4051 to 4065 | -0.4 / 13.6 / 13.6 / 13.3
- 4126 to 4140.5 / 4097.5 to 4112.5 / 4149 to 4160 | -0.8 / 11.8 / 13.5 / 13.6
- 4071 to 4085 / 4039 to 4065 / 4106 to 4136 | -0.2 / 13.5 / 13.7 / 13.5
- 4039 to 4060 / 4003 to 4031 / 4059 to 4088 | -0.2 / 13.6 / 13.7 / 13.6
